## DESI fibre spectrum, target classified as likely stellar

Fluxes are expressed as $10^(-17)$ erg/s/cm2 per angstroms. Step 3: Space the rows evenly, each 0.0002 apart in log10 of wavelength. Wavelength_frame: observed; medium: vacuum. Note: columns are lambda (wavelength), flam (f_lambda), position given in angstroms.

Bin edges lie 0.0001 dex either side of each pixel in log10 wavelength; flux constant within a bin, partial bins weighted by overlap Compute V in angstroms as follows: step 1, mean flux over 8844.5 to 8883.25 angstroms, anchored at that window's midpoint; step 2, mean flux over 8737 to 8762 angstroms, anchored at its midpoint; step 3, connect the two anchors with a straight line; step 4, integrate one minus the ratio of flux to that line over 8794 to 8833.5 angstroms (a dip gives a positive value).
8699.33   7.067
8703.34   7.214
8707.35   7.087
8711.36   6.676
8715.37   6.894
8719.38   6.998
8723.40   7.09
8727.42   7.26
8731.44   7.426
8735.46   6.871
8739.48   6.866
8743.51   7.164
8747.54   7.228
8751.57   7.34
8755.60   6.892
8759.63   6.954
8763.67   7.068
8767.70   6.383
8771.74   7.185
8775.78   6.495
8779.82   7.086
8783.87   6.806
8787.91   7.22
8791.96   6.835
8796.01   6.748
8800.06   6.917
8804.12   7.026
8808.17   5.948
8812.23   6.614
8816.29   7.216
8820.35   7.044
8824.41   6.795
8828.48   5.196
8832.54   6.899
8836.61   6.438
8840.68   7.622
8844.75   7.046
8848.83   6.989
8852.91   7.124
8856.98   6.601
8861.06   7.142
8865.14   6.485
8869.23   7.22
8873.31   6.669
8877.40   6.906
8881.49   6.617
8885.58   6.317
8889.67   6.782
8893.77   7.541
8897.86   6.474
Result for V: 1.85 angstroms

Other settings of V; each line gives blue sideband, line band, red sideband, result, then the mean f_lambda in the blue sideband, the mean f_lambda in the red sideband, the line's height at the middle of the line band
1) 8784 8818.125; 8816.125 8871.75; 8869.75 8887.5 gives -0.75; 6.81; 6.68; 6.74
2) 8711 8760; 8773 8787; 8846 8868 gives 0.30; 7.07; 6.89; 7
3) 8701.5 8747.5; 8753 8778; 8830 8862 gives 0.63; 7.06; 6.95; 7.02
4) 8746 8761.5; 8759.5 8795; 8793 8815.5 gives 0.12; 7.1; 6.69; 6.91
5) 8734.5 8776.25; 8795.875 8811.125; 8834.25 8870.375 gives 0.69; 6.97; 6.95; 6.96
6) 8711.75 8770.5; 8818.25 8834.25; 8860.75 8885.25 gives 0.91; 7.02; 6.78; 6.87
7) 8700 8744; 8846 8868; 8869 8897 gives -0.08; 7.05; 6.83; 6.86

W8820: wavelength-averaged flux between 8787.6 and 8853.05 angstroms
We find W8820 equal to 6.78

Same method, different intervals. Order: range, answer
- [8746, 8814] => 6.87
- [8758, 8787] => 6.87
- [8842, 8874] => 6.94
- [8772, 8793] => 6.92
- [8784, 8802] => 6.92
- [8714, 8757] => 7.1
